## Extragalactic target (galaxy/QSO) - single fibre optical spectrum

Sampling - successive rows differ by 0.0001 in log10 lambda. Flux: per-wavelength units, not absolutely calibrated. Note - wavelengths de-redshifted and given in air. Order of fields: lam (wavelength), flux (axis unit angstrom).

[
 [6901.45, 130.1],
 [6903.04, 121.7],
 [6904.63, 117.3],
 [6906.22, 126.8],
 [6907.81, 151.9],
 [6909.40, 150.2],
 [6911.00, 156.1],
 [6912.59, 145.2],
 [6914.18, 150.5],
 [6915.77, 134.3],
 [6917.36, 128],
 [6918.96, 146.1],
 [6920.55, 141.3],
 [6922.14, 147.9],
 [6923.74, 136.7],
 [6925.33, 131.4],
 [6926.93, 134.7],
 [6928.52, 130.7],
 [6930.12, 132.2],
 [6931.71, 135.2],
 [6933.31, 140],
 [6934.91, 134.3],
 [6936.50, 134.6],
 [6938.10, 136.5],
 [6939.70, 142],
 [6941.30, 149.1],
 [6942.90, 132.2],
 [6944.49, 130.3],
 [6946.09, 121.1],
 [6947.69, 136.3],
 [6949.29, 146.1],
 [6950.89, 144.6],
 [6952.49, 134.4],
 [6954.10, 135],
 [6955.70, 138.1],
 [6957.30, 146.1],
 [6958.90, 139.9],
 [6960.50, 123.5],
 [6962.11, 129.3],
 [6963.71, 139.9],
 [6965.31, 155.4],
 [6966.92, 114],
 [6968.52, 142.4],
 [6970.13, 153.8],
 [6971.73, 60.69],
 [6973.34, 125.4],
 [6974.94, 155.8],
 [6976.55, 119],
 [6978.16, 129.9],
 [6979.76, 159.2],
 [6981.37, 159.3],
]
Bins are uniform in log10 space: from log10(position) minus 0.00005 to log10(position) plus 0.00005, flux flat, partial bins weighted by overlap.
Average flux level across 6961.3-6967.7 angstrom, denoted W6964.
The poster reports 135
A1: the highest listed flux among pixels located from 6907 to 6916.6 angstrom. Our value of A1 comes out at 156.1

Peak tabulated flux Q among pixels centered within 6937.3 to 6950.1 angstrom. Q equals 149.1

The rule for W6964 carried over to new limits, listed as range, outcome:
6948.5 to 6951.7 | 145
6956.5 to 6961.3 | 137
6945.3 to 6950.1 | 135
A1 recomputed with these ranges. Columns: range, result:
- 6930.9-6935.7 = 140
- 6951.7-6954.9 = 135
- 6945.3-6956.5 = 146.1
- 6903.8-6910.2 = 151.9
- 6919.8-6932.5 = 147.9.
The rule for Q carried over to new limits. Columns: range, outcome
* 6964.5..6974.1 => 155.4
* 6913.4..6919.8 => 150.5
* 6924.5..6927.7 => 134.7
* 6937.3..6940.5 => 142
